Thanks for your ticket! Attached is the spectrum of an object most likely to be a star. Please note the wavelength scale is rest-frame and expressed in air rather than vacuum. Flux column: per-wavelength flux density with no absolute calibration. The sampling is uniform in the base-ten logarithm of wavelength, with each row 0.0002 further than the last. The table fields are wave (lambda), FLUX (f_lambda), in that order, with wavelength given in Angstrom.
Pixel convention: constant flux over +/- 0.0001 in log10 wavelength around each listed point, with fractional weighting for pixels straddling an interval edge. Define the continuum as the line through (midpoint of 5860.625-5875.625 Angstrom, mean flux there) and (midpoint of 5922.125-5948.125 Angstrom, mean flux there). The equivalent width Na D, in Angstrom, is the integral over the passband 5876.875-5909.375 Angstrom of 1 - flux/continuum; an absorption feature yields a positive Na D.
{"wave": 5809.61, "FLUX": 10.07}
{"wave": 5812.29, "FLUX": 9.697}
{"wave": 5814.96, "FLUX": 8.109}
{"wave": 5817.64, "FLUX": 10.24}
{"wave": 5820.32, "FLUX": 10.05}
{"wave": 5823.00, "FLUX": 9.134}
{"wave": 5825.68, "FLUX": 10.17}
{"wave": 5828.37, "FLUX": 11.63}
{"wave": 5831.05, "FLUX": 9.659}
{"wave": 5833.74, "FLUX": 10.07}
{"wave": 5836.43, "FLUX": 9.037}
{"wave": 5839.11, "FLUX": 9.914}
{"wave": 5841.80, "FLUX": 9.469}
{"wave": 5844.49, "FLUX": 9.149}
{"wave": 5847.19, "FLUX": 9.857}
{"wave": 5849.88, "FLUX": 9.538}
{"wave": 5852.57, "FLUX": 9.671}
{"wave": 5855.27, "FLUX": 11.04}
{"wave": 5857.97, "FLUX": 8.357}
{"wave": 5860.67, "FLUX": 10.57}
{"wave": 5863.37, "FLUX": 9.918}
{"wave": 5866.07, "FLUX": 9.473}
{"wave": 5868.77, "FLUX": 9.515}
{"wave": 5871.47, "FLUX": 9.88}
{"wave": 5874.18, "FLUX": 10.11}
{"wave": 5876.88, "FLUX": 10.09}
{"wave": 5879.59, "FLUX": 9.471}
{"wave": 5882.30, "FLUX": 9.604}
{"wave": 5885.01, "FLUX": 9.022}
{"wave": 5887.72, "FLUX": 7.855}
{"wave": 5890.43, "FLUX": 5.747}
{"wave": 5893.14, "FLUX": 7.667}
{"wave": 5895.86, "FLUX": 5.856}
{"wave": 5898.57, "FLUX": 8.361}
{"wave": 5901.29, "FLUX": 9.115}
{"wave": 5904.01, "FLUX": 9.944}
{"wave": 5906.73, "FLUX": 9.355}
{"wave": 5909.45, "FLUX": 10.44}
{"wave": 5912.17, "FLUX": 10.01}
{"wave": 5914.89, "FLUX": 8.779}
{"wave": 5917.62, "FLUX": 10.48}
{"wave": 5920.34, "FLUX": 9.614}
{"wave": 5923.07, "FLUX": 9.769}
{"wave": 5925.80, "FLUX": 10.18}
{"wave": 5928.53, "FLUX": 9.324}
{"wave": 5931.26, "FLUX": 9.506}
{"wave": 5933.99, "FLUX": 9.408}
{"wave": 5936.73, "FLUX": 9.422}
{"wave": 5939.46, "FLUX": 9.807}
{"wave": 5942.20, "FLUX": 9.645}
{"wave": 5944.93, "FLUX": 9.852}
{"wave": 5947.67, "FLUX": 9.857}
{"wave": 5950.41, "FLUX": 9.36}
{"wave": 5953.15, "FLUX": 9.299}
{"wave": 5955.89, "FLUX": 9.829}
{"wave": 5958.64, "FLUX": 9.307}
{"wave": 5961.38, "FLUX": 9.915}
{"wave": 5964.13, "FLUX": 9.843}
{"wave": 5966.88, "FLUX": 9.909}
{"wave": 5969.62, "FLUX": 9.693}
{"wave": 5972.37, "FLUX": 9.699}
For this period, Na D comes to 4.2 Angstrom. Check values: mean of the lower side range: 9.86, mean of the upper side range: 9.67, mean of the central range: 8.52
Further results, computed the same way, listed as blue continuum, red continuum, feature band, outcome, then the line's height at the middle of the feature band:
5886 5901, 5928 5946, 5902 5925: -4.04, 8.34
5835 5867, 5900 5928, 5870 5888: 0.33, 9.71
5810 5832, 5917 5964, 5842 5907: 4.26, 9.77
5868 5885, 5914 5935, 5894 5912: 1.48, 9.69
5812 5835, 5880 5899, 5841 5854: -0.62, 9.11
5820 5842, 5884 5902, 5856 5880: -3.49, 8.53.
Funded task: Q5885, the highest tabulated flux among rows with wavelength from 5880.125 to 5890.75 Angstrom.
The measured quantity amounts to 9.604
